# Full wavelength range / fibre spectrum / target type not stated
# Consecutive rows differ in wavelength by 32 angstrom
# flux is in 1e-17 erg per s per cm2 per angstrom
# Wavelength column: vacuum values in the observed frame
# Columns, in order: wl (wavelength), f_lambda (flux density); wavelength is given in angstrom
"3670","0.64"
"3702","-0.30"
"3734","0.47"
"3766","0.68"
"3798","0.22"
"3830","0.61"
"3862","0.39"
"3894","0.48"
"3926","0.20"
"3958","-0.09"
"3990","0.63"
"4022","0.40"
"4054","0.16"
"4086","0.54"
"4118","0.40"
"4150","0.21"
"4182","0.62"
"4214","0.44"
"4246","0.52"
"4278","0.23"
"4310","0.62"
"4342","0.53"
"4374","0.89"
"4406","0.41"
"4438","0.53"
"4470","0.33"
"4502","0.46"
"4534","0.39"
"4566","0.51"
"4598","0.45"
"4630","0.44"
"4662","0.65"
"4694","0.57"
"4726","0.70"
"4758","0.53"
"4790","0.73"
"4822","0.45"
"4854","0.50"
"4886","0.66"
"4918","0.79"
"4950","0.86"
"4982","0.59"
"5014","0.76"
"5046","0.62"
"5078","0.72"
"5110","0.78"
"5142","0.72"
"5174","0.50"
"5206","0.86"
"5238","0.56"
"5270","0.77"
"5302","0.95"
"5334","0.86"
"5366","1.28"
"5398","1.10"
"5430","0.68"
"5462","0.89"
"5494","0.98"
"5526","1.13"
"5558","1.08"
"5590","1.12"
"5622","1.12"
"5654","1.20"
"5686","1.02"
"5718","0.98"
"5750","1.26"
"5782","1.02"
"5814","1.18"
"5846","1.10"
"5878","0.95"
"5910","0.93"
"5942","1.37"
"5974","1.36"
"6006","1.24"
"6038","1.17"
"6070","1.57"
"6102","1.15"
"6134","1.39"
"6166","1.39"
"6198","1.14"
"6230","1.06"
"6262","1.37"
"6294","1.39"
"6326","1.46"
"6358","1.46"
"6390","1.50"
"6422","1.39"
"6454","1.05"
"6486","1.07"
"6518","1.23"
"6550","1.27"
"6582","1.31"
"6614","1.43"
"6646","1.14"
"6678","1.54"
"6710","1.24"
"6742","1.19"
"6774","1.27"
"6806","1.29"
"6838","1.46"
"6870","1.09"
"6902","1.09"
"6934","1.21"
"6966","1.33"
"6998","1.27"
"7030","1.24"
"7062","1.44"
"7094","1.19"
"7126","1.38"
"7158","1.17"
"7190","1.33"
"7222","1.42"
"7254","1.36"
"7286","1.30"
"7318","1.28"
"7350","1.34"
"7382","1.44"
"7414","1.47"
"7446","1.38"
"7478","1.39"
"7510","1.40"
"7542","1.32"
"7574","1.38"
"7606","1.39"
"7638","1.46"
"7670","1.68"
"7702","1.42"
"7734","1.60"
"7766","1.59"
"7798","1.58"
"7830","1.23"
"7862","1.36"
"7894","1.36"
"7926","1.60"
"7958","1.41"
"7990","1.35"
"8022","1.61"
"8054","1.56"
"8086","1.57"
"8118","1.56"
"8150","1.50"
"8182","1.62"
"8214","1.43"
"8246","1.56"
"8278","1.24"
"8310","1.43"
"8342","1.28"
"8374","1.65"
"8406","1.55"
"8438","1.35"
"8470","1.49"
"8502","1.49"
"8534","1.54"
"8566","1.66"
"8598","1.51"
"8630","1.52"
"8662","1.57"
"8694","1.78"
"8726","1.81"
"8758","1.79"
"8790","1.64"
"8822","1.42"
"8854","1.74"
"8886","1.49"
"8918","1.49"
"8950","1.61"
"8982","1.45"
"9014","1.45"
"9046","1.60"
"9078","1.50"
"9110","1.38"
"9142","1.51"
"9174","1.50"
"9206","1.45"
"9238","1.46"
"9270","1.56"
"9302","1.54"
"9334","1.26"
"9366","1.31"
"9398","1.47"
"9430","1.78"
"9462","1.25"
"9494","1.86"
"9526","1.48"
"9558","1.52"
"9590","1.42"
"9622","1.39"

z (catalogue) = 0.33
